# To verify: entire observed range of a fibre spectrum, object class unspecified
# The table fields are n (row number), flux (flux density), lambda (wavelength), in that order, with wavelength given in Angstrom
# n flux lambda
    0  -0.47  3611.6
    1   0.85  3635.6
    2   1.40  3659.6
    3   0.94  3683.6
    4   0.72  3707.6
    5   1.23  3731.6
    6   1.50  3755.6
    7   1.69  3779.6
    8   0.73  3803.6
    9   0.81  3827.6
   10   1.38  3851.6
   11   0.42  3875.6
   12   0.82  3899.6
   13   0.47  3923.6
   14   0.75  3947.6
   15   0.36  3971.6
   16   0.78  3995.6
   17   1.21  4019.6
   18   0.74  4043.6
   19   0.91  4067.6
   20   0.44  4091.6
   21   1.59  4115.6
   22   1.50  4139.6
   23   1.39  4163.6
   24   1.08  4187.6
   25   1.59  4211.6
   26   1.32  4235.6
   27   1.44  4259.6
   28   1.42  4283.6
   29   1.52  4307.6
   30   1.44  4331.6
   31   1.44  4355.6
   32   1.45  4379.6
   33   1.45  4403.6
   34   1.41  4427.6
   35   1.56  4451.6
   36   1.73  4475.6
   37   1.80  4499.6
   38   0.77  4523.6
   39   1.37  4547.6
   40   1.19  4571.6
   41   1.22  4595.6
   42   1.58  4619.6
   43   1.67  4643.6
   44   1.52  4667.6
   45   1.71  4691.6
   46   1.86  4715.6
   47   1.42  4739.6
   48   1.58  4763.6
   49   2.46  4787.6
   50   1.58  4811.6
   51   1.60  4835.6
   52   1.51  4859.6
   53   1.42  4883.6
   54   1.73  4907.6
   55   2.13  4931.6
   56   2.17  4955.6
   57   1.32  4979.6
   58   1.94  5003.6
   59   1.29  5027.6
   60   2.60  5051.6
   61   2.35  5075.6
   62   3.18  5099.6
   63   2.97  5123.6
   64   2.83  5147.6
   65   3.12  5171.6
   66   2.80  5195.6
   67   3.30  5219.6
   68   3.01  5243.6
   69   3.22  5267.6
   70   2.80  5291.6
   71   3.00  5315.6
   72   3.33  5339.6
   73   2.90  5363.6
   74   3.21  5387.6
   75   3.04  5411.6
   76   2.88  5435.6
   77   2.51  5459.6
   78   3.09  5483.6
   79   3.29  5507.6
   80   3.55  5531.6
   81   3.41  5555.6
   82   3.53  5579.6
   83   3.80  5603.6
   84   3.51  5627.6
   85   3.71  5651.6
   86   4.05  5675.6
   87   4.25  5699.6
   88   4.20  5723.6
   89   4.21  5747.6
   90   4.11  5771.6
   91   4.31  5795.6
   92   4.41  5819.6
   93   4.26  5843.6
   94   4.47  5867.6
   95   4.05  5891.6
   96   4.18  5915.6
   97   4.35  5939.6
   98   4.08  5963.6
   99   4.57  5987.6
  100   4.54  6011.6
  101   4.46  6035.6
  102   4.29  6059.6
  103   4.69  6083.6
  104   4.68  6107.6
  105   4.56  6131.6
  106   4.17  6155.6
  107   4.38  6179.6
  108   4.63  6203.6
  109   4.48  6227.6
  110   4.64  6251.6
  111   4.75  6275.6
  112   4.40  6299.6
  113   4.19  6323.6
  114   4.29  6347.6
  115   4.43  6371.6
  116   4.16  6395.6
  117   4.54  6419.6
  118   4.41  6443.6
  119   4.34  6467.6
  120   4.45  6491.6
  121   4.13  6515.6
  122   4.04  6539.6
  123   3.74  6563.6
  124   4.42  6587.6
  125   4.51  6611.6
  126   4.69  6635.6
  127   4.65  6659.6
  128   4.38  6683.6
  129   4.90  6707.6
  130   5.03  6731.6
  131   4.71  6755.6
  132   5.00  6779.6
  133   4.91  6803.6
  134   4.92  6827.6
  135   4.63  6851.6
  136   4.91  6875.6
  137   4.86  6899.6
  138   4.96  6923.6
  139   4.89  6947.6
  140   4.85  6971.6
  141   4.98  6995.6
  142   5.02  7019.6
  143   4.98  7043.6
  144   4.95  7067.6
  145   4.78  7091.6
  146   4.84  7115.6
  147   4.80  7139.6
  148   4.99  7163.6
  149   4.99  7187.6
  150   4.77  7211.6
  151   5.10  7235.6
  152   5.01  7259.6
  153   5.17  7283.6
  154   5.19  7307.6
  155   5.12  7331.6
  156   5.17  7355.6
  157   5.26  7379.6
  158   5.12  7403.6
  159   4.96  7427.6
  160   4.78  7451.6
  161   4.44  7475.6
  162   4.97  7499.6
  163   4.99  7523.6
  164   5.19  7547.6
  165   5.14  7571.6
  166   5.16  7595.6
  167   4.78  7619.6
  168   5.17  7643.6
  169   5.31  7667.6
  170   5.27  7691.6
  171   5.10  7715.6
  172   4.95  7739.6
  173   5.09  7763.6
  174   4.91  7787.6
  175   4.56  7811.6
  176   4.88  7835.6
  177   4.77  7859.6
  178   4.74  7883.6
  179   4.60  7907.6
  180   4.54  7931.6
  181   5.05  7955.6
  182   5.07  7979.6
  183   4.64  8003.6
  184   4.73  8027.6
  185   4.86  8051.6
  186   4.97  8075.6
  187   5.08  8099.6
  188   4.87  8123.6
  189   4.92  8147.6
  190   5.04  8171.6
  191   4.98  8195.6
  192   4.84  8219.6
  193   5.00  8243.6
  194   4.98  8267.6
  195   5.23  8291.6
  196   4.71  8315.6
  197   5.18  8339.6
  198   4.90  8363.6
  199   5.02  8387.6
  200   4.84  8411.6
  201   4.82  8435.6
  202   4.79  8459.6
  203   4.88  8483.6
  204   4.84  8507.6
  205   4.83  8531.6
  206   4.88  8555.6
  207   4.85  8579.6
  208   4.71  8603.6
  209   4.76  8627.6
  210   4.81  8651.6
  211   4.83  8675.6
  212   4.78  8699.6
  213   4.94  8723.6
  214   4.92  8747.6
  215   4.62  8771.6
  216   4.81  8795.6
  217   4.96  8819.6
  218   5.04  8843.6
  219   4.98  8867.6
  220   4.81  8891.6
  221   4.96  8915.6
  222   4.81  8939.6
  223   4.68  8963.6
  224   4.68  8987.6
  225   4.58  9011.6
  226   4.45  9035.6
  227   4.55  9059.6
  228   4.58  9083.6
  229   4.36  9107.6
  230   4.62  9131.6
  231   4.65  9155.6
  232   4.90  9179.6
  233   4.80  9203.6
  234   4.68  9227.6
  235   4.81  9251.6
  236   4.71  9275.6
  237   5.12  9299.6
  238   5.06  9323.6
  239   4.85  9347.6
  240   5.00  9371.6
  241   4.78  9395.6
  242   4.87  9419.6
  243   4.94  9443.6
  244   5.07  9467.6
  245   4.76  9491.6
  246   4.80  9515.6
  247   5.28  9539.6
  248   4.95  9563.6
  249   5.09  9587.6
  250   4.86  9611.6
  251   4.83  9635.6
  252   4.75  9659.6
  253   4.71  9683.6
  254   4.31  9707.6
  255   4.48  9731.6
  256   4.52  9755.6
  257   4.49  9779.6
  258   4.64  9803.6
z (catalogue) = 0.267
